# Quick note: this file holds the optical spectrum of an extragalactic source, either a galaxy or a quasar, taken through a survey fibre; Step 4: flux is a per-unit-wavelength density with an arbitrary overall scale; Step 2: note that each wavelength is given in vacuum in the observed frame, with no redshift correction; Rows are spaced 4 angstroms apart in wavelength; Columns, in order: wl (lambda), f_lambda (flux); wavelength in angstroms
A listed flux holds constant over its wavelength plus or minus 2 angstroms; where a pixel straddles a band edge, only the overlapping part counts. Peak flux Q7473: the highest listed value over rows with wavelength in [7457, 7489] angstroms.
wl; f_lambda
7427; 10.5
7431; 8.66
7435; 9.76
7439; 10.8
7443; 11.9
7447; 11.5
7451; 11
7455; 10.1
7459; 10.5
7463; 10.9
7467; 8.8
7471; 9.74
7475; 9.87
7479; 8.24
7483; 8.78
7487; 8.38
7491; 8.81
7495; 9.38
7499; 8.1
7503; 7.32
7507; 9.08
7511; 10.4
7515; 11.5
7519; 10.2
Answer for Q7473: 10.9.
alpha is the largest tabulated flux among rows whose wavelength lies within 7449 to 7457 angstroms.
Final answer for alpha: 11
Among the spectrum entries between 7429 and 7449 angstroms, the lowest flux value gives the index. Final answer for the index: 8.66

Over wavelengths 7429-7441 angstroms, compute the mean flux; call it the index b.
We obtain 9.74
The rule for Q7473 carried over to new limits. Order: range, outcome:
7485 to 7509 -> 9.38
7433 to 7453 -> 11.9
